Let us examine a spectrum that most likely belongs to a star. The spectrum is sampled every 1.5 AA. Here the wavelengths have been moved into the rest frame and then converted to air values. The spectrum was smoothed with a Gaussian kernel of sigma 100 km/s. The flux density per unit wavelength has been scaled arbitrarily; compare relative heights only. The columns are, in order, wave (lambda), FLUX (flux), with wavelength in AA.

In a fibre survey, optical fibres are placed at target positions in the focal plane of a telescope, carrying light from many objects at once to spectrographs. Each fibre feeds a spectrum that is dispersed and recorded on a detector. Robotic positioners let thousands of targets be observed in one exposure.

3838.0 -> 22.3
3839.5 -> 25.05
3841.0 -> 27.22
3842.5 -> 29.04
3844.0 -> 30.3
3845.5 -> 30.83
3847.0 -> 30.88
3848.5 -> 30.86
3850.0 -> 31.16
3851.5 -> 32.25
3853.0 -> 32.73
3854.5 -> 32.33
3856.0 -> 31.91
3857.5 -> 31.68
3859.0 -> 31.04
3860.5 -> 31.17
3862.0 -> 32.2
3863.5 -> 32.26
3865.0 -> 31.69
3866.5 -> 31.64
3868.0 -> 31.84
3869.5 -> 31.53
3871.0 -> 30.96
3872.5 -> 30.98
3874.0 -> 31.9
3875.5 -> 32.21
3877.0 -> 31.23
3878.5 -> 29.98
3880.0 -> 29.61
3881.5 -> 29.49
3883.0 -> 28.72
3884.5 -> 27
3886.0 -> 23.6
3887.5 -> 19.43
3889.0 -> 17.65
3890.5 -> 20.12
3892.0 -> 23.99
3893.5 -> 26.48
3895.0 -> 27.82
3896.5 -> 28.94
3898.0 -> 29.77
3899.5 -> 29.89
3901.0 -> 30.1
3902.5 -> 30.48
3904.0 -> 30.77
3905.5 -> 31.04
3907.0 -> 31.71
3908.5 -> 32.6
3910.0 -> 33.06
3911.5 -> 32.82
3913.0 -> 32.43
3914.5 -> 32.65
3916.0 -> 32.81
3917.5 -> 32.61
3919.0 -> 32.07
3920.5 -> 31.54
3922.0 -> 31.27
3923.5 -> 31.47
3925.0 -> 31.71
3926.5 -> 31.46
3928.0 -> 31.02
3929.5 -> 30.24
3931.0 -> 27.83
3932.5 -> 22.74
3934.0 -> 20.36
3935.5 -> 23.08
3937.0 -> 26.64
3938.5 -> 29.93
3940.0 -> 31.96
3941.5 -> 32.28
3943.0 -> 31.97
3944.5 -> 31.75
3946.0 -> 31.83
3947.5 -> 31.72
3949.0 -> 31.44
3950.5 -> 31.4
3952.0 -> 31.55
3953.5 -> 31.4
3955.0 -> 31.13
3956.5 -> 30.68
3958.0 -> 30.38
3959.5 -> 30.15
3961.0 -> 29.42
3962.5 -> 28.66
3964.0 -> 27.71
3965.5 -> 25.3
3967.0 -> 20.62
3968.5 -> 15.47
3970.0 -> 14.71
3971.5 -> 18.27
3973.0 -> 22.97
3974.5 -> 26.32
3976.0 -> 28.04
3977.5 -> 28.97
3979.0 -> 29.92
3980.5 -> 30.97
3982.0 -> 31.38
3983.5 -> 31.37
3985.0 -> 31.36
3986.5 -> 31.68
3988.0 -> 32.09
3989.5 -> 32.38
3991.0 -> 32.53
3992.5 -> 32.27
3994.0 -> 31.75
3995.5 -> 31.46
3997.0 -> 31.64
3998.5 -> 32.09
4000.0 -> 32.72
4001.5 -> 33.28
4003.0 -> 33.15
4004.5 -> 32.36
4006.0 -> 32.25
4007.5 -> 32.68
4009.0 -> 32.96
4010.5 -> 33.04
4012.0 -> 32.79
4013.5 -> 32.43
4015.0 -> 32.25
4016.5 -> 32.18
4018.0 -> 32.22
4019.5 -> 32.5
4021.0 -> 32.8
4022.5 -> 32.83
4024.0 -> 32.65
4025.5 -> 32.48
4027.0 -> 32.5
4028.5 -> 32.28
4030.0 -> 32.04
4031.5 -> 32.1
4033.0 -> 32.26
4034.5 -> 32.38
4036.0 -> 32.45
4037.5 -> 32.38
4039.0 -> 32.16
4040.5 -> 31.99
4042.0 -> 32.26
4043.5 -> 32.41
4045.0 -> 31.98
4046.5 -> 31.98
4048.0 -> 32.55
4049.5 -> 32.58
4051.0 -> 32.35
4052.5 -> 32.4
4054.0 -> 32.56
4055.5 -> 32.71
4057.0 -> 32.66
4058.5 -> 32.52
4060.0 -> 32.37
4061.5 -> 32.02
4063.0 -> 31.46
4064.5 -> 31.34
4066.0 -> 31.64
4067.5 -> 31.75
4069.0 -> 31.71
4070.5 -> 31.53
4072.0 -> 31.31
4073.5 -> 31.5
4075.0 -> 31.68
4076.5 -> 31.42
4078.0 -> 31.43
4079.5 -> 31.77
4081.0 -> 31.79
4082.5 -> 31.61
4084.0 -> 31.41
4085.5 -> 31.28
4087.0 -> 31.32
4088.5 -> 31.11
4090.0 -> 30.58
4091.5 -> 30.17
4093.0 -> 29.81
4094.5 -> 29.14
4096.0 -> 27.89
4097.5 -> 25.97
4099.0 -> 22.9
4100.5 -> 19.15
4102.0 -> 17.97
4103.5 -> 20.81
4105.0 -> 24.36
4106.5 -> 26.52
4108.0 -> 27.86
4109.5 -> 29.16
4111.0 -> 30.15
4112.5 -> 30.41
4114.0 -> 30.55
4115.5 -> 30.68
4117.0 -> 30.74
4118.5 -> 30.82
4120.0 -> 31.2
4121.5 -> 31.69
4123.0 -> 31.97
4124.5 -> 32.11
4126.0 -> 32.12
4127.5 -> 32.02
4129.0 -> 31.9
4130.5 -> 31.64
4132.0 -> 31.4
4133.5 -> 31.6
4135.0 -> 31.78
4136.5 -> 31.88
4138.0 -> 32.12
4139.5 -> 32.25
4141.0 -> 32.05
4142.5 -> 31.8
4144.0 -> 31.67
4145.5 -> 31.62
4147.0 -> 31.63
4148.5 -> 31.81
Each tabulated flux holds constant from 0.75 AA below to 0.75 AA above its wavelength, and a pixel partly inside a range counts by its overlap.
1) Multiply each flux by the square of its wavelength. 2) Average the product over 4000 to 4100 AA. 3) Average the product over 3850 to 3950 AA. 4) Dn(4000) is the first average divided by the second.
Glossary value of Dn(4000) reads 1.1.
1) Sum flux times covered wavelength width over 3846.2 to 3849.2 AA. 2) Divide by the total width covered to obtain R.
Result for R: 30.9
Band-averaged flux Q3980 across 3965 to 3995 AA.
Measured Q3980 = 27.5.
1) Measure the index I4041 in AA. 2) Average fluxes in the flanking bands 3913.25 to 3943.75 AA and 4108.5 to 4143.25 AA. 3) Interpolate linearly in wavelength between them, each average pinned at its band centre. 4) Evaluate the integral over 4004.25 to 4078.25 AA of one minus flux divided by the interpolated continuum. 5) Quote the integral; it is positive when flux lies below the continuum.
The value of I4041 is -3.7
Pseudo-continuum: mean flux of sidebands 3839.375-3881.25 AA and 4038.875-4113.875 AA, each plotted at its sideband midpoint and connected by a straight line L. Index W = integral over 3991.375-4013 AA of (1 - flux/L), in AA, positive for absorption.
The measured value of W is -1.4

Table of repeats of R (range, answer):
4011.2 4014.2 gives 32.6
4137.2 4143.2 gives 32.1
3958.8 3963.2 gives 29.4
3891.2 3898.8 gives 27.4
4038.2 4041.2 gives 32.1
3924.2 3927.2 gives 31.6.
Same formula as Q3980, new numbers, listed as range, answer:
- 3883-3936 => 28.7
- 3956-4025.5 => 29.9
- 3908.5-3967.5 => 30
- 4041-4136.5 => 30.4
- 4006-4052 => 32.4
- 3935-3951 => 30.5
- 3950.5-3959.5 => 31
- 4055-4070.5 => 32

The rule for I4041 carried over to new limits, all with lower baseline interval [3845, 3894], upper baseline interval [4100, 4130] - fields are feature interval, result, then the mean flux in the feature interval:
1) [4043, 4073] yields -3.3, 32.1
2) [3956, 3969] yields 1.1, 26.6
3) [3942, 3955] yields -1.1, 31.6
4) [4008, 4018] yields -1.2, 32.6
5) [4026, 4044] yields -2.1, 32.3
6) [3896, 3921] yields -1.9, 31.5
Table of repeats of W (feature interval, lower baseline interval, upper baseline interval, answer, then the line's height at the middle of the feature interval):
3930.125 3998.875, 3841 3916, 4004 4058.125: 5.8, 31.3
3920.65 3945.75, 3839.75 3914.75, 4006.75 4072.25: 1.2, 30.7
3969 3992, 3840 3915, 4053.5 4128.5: 1.4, 29.9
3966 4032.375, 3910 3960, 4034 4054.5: 2.7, 31.6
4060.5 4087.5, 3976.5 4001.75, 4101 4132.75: -1.4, 30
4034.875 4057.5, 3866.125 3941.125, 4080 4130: -2.5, 29.1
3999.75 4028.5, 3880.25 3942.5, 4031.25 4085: -1.5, 31.1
